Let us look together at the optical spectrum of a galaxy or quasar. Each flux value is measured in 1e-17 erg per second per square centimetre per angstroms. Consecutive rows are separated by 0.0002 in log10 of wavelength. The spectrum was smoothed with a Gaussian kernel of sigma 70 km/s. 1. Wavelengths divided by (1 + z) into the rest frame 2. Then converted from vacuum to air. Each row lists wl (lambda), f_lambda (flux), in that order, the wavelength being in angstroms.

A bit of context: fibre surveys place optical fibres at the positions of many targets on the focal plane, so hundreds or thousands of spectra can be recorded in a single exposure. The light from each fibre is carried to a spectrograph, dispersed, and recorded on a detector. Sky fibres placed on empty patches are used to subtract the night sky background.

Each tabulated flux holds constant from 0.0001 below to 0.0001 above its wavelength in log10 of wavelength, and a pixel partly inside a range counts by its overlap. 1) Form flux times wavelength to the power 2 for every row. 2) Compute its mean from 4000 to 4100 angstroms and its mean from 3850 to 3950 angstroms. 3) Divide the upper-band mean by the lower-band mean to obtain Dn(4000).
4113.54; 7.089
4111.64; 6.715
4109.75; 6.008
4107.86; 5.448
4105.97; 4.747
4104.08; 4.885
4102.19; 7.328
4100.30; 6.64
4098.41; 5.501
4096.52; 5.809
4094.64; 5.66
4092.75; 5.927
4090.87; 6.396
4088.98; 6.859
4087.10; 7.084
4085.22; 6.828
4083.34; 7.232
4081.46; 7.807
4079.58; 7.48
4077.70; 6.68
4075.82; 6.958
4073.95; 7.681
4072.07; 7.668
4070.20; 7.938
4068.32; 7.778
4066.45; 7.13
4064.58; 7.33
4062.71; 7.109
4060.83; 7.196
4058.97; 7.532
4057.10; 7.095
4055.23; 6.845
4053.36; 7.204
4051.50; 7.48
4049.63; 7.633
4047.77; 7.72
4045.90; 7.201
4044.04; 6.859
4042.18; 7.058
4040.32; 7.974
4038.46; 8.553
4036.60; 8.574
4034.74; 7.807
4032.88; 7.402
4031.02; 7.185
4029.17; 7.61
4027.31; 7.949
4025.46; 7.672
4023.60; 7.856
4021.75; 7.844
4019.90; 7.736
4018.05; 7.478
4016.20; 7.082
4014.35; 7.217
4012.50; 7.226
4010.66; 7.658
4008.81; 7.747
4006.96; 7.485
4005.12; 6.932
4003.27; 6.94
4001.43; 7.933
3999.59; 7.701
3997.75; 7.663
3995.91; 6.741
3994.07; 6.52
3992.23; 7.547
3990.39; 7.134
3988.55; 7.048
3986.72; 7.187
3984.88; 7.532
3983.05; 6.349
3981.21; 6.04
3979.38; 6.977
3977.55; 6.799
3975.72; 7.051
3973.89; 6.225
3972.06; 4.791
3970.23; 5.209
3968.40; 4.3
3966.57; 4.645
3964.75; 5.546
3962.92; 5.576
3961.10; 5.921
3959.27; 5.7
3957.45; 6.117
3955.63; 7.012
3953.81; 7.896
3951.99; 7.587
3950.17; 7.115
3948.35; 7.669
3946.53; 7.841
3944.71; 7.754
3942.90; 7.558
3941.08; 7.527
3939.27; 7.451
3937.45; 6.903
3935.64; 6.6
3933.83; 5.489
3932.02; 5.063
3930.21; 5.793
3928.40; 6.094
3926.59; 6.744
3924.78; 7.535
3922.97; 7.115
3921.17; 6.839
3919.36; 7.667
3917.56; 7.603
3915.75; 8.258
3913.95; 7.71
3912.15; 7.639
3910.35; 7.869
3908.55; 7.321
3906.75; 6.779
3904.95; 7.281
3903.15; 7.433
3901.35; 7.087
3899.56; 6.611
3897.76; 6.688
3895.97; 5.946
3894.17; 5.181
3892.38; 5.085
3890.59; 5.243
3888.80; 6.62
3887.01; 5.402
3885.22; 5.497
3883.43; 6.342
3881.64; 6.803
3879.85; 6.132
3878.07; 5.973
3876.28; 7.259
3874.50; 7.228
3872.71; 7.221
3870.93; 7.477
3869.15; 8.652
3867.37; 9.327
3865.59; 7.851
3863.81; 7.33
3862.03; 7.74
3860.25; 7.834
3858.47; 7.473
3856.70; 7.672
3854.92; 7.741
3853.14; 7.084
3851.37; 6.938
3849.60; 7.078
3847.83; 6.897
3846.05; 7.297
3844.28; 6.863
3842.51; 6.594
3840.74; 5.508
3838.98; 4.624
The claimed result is 1.12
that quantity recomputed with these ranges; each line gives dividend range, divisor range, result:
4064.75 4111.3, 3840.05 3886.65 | 1.04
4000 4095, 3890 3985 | 1.17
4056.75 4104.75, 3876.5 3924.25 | 1.13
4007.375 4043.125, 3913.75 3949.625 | 1.14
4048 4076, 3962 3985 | 1.32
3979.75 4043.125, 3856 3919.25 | 1.13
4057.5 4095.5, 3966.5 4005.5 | 1.12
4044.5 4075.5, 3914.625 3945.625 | 1.14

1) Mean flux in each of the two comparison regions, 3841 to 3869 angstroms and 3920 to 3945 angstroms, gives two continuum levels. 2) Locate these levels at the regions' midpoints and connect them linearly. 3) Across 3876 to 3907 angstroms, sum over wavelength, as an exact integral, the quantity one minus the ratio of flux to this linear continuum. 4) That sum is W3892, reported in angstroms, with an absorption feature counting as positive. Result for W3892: 3.6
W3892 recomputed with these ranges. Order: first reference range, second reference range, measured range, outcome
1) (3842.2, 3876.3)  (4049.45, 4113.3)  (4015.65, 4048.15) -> -3.2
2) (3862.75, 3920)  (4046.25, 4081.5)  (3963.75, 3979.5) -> 3.3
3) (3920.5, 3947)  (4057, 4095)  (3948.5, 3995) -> 3.2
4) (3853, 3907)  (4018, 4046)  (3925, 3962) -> 2.2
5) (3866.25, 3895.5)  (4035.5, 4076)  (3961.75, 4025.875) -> 3.1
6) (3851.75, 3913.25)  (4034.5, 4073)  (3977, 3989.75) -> 0.7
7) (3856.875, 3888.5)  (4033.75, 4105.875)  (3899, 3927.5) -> -0.9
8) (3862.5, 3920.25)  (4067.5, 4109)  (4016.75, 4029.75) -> -1.9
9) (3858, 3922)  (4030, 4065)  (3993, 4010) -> 0.1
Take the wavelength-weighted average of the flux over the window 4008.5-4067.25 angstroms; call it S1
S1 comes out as 7.5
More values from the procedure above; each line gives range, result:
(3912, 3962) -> 7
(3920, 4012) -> 6.74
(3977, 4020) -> 7.19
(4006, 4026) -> 7.54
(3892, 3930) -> 6.98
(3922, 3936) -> 6.3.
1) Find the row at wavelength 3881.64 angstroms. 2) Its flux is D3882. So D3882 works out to 6.803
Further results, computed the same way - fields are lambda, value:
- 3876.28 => 7.259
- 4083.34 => 7.232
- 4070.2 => 7.938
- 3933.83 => 5.489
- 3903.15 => 7.433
